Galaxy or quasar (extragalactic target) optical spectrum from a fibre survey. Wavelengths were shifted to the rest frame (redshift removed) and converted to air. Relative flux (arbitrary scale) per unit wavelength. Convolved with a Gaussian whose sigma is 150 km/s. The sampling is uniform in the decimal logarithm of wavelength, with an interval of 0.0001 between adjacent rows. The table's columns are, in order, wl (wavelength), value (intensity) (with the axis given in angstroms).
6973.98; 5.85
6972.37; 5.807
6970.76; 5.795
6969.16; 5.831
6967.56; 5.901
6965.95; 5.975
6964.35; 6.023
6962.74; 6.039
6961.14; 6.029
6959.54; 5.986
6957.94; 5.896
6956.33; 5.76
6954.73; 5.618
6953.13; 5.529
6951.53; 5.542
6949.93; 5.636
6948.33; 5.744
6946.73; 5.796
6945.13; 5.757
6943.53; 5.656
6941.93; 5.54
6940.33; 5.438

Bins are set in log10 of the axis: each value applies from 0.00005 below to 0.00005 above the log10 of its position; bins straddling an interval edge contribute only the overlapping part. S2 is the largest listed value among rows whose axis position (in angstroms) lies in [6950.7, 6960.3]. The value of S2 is 5.986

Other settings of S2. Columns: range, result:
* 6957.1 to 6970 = 6.039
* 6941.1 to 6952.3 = 5.796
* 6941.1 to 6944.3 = 5.656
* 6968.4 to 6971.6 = 5.831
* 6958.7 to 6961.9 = 6.029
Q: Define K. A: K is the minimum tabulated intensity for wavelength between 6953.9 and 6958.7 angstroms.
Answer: 5.618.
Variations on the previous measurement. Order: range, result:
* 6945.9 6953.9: 5.529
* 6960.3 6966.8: 5.975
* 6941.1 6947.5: 5.54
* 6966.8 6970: 5.831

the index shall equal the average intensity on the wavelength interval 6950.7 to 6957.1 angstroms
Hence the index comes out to 5.62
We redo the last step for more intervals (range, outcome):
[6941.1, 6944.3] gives 5.59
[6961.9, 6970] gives 5.96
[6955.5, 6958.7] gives 5.81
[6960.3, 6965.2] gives 6.03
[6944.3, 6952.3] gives 5.69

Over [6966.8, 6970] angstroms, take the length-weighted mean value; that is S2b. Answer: 5.88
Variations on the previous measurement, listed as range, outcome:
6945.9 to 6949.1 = 5.77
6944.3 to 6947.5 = 5.77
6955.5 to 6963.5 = 5.94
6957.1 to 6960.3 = 5.93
